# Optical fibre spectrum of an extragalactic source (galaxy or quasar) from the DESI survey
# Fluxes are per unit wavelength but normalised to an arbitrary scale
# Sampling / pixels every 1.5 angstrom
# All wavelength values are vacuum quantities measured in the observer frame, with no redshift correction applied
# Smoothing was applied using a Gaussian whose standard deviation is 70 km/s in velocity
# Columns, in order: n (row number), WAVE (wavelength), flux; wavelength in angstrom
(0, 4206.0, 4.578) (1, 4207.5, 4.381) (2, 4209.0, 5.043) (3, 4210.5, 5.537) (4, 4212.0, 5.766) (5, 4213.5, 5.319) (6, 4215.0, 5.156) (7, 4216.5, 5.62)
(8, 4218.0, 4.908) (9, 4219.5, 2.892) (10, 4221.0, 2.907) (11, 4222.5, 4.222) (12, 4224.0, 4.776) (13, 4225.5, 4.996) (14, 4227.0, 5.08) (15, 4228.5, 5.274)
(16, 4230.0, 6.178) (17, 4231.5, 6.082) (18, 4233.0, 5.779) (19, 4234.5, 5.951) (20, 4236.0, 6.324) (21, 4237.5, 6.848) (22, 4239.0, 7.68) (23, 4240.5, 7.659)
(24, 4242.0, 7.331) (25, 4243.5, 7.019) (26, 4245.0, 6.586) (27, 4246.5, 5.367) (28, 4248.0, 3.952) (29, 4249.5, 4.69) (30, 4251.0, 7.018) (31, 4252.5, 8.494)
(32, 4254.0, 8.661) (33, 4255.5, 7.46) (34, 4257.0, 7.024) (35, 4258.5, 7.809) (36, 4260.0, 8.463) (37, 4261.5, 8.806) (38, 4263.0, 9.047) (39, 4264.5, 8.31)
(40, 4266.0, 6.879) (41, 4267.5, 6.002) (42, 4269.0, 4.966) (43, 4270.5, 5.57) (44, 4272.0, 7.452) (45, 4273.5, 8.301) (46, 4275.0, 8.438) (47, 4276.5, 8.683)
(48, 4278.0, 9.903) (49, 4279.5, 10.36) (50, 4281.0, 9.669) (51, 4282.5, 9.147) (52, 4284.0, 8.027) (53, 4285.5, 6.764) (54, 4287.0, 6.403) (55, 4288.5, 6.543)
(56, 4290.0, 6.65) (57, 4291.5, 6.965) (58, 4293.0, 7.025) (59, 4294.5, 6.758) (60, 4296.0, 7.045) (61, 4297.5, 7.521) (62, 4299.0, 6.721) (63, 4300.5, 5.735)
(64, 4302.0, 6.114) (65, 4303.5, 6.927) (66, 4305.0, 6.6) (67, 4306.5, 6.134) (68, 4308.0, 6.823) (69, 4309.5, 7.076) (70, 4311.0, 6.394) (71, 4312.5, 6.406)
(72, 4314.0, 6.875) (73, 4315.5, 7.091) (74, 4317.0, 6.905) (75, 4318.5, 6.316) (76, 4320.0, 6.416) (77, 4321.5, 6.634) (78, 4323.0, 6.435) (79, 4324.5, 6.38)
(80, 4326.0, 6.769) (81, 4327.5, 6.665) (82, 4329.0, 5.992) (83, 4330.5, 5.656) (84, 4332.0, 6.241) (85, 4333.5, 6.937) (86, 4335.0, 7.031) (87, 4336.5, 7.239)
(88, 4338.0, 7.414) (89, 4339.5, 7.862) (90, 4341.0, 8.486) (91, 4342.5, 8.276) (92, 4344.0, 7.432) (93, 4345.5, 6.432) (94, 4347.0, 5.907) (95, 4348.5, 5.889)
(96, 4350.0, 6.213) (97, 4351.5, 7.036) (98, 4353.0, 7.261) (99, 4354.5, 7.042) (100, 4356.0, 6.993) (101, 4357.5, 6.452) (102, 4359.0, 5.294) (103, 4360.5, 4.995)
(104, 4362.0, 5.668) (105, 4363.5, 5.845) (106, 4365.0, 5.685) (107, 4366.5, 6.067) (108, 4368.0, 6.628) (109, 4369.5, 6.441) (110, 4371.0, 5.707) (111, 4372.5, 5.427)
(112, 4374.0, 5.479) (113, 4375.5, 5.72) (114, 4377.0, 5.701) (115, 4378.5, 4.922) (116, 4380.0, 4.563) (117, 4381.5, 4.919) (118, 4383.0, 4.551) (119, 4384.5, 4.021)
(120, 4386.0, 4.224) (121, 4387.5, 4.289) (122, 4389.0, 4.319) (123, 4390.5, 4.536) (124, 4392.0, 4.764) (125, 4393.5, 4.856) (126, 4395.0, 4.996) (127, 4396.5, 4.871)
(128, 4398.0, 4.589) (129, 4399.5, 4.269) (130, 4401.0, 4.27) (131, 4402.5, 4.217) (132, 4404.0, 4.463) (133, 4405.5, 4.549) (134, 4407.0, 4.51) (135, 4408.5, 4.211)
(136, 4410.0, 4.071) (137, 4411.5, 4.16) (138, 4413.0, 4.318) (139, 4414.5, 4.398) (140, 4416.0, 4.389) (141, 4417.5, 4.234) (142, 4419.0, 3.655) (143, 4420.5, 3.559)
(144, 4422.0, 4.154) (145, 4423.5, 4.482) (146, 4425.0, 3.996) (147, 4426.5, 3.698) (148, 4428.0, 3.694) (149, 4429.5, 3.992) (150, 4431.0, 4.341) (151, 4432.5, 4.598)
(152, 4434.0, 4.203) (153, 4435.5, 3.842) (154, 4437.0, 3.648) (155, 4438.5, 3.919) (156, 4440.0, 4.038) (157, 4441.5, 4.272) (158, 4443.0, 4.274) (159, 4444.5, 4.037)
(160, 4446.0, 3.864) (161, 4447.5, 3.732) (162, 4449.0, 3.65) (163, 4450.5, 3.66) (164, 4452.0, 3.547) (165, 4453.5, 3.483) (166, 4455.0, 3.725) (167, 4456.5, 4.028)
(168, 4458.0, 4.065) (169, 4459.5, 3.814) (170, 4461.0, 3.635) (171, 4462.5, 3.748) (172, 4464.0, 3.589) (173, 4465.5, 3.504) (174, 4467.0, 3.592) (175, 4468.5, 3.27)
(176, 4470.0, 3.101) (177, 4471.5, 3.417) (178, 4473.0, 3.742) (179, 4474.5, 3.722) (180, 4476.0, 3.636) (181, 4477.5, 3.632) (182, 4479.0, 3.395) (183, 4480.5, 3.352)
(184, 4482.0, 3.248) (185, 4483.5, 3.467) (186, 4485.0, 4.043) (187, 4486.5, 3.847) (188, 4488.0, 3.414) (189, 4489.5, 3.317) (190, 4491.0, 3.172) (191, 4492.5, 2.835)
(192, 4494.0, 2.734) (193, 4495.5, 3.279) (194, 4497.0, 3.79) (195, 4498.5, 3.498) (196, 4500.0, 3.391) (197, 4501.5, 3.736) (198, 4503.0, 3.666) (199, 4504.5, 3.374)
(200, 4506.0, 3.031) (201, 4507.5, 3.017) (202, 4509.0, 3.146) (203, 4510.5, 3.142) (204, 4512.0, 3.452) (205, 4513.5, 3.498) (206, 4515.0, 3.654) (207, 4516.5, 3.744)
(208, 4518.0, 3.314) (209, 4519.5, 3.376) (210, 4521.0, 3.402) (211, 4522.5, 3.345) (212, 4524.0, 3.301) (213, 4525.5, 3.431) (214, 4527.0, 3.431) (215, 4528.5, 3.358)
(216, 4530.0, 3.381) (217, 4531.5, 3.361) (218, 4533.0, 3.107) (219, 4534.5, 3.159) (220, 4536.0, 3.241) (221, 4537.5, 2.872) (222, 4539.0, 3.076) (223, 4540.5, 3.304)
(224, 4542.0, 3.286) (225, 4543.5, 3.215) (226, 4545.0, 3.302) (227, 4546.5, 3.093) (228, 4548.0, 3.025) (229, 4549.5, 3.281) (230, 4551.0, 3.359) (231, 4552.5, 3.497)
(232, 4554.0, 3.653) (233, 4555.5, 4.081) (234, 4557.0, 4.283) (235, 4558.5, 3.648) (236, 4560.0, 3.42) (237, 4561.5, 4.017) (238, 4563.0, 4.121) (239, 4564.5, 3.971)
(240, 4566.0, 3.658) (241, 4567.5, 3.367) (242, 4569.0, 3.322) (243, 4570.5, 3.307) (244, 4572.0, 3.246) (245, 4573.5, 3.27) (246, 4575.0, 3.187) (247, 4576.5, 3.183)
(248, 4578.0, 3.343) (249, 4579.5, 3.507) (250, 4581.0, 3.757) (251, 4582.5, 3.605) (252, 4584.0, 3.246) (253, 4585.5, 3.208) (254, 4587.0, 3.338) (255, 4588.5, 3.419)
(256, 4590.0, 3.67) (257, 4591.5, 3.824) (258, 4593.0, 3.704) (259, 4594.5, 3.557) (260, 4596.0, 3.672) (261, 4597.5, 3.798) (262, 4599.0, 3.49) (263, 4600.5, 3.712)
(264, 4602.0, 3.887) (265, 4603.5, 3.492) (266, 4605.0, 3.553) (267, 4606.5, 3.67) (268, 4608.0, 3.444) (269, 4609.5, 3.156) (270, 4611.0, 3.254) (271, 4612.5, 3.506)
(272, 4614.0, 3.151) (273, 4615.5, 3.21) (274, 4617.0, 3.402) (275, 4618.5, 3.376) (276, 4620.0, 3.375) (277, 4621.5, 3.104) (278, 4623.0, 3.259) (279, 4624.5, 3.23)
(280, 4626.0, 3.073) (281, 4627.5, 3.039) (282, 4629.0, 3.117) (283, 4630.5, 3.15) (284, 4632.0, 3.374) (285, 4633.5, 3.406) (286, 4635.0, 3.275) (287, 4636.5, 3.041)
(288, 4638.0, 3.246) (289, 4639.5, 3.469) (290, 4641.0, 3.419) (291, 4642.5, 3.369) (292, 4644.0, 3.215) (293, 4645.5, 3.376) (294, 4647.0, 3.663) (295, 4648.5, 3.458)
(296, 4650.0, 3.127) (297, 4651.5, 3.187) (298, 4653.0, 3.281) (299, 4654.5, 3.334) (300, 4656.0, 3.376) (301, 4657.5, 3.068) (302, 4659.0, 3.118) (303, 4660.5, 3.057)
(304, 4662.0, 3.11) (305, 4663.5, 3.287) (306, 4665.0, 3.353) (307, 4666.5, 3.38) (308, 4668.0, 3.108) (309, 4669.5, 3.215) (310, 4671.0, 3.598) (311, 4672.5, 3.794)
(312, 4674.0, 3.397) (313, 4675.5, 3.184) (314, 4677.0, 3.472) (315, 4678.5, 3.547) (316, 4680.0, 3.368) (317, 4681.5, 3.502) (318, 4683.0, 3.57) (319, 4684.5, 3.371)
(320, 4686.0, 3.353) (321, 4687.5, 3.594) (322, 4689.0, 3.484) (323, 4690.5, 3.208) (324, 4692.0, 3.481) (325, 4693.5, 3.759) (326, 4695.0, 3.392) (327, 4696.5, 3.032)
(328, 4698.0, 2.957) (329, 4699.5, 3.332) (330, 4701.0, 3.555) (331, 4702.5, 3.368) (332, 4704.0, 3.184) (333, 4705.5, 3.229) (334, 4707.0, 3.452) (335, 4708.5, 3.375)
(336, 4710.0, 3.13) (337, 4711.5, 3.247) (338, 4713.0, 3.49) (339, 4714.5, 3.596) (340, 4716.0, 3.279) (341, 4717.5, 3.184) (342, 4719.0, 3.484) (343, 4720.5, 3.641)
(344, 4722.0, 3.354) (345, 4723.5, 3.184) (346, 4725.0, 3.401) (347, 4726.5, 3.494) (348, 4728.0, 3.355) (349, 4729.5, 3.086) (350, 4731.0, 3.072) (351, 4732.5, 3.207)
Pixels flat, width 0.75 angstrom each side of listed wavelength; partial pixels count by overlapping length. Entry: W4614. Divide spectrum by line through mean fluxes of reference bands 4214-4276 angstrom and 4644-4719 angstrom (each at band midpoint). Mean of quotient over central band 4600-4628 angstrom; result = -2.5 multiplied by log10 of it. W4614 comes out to 0.14 mag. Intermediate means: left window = 6.39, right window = 3.35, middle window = 3.36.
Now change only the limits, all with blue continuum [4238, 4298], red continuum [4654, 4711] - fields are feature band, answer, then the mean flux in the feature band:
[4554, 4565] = 0.16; 3.91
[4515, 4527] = 0.39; 3.43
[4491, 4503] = 0.47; 3.34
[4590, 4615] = 0.16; 3.55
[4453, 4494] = 0.46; 3.53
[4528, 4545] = 0.43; 3.22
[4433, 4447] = 0.38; 4.02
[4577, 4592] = 0.23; 3.48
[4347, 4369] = 0.05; 6.21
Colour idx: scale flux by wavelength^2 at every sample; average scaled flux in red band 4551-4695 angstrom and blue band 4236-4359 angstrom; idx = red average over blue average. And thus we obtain 0.56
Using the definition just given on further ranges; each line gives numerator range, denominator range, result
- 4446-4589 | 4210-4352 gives 0.57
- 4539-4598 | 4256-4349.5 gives 0.55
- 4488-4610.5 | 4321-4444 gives 0.70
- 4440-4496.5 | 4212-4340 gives 0.58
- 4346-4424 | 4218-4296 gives 0.79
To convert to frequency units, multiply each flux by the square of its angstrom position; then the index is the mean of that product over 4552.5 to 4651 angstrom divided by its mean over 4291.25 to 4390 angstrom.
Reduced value 0.6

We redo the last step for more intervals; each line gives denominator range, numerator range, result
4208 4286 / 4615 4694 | 0.60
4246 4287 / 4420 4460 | 0.56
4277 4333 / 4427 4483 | 0.58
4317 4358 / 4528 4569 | 0.56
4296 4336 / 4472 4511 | 0.56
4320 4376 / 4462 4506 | 0.57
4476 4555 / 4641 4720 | 1.07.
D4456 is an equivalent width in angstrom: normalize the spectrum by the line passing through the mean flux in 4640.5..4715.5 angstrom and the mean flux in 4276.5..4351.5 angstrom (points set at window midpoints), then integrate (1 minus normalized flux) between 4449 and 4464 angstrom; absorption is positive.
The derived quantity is 5.0 angstrom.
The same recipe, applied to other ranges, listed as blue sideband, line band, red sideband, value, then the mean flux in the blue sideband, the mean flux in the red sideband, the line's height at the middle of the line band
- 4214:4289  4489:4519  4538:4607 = 6.12 angstrom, 6.75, 3.51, 4.2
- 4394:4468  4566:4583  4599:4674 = 0.78 angstrom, 4.05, 3.33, 3.55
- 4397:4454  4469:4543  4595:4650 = 8.23 angstrom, 4.08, 3.37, 3.79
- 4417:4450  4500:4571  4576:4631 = 4.35 angstrom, 3.99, 3.42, 3.65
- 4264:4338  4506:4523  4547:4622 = 3.94 angstrom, 7.02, 3.51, 4.37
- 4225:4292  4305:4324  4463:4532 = -1.09 angstrom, 7.13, 3.42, 6.26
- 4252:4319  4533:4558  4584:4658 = 5.35 angstrom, 7.36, 3.38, 4.27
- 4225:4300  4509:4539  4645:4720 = 9.04 angstrom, 7.12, 3.35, 4.77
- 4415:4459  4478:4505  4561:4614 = 2.68 angstrom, 3.96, 3.52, 3.8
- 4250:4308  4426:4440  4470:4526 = 1.87 angstrom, 7.46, 3.42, 4.62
